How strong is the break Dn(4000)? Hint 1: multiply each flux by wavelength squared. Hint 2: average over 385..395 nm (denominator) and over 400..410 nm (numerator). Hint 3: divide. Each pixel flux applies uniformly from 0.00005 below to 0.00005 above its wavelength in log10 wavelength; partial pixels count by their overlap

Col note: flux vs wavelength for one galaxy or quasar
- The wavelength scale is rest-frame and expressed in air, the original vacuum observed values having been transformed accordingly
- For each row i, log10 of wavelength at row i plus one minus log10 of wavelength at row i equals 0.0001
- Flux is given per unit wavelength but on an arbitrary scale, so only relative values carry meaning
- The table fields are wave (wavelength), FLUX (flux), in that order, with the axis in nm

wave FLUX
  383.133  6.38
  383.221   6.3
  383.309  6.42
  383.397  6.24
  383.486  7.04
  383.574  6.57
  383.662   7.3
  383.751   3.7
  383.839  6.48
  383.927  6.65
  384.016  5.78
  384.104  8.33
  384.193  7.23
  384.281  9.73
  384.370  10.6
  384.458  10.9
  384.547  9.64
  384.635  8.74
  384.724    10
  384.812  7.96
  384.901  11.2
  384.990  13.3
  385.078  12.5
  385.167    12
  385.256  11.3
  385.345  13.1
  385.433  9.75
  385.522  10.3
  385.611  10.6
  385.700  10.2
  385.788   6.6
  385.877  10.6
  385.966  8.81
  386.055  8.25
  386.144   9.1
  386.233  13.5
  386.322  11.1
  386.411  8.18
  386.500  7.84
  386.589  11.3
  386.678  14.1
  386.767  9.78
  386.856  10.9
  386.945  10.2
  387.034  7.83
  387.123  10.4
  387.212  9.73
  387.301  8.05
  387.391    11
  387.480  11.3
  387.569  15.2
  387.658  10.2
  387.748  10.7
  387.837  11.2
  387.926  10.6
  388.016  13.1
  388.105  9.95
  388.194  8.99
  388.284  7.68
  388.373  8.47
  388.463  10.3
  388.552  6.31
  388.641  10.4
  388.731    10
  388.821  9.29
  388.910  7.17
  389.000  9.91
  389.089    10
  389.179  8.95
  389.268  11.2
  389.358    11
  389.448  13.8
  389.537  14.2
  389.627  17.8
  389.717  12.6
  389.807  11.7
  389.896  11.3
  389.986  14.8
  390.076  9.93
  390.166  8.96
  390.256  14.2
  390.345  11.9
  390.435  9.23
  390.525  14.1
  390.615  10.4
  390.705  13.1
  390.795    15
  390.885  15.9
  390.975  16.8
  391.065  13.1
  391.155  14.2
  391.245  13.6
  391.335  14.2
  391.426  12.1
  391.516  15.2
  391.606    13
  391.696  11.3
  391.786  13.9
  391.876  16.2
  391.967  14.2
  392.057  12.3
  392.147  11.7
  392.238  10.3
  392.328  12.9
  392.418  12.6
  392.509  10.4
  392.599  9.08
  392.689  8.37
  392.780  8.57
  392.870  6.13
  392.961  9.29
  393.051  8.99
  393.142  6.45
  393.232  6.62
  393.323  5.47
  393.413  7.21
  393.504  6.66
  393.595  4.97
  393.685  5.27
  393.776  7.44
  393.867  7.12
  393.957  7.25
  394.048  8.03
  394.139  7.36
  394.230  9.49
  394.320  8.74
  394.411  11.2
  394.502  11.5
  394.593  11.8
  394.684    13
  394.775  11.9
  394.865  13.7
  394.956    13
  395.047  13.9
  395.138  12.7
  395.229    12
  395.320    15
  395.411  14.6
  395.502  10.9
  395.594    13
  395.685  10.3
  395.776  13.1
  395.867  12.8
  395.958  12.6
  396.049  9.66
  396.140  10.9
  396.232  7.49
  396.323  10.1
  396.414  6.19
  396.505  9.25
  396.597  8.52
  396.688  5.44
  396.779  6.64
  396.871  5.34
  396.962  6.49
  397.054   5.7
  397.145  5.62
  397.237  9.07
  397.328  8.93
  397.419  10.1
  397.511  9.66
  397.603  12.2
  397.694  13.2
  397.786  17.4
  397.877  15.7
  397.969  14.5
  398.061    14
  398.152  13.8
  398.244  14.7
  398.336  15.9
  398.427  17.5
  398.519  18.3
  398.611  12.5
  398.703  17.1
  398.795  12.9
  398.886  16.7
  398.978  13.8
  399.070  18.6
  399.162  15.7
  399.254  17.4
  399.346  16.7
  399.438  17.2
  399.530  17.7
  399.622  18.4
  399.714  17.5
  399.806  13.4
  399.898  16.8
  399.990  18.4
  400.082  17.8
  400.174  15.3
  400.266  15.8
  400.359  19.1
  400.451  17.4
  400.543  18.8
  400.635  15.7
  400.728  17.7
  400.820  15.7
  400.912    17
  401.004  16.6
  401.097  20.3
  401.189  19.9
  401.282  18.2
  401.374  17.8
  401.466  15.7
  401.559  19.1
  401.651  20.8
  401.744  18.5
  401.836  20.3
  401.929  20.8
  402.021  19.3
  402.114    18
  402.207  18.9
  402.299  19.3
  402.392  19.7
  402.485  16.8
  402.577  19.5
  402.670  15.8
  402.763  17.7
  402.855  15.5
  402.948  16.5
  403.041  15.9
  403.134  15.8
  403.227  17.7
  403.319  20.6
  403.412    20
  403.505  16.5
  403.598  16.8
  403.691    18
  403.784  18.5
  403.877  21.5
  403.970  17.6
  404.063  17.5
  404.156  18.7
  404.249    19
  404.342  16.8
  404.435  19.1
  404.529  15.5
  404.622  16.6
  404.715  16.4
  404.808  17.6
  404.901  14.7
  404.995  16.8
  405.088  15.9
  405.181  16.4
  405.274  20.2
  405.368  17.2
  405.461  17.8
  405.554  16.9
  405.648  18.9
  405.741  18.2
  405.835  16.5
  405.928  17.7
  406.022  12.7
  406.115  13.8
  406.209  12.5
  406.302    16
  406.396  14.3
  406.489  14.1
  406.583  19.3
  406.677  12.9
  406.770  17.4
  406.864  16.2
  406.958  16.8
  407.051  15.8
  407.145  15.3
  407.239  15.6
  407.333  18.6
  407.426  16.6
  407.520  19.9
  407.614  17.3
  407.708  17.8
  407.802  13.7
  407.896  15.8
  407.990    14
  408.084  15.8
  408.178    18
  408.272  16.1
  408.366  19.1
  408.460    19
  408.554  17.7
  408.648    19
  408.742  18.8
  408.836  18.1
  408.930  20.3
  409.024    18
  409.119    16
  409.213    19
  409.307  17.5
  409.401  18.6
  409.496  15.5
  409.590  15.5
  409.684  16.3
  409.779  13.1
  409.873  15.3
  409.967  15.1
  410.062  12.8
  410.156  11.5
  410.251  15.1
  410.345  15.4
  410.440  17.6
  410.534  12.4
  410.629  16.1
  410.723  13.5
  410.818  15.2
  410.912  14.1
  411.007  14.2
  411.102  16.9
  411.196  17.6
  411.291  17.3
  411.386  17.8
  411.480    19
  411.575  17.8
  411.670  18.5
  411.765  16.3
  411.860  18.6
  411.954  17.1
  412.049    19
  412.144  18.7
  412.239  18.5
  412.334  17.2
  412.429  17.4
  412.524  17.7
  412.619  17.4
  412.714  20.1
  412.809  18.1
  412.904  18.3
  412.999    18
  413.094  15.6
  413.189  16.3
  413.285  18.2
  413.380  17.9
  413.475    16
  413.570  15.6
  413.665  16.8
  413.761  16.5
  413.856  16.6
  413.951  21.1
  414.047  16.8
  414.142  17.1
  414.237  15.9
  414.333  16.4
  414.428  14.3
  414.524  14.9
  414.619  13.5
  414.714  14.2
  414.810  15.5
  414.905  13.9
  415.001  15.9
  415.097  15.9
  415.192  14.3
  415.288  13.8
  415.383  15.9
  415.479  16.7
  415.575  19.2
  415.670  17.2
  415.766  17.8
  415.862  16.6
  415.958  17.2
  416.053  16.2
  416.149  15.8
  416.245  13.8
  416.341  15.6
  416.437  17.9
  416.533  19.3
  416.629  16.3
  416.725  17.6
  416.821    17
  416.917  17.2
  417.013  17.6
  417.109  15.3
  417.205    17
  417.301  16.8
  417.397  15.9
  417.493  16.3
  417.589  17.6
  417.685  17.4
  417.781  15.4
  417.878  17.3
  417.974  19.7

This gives 1.73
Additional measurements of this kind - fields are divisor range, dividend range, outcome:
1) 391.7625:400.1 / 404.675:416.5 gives 1.53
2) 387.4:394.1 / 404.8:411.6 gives 1.65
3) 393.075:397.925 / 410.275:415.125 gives 1.85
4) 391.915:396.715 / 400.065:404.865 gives 1.87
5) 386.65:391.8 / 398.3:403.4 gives 1.60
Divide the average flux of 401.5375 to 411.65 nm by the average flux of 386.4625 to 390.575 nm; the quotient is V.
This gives 1.57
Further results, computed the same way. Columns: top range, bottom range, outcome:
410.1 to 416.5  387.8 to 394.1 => 1.53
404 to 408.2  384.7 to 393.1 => 1.48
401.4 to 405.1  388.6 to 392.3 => 1.44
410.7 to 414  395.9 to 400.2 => 1.34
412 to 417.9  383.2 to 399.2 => 1.56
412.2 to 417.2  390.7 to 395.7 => 1.51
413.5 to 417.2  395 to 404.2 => 1.08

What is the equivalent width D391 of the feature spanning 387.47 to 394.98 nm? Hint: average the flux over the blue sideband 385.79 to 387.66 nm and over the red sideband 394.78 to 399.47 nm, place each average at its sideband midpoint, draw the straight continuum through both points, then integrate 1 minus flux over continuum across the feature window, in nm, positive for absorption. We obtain 0.17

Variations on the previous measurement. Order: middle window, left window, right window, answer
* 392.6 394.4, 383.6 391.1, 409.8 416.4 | 0.68 nm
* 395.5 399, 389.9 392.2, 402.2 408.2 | 0.79 nm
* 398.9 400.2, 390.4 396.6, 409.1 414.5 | -0.40 nm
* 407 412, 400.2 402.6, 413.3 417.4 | 0.18 nm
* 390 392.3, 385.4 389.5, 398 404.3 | -0.18 nm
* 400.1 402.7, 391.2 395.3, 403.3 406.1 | -0.46 nm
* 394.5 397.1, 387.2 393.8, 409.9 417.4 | 0.34 nm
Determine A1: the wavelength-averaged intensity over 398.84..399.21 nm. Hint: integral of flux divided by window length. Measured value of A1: 16.2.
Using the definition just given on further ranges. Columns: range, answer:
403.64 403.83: 18.2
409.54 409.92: 15.1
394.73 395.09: 13.2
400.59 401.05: 16.5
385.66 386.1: 8.89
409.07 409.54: 17.3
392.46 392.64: 9.79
